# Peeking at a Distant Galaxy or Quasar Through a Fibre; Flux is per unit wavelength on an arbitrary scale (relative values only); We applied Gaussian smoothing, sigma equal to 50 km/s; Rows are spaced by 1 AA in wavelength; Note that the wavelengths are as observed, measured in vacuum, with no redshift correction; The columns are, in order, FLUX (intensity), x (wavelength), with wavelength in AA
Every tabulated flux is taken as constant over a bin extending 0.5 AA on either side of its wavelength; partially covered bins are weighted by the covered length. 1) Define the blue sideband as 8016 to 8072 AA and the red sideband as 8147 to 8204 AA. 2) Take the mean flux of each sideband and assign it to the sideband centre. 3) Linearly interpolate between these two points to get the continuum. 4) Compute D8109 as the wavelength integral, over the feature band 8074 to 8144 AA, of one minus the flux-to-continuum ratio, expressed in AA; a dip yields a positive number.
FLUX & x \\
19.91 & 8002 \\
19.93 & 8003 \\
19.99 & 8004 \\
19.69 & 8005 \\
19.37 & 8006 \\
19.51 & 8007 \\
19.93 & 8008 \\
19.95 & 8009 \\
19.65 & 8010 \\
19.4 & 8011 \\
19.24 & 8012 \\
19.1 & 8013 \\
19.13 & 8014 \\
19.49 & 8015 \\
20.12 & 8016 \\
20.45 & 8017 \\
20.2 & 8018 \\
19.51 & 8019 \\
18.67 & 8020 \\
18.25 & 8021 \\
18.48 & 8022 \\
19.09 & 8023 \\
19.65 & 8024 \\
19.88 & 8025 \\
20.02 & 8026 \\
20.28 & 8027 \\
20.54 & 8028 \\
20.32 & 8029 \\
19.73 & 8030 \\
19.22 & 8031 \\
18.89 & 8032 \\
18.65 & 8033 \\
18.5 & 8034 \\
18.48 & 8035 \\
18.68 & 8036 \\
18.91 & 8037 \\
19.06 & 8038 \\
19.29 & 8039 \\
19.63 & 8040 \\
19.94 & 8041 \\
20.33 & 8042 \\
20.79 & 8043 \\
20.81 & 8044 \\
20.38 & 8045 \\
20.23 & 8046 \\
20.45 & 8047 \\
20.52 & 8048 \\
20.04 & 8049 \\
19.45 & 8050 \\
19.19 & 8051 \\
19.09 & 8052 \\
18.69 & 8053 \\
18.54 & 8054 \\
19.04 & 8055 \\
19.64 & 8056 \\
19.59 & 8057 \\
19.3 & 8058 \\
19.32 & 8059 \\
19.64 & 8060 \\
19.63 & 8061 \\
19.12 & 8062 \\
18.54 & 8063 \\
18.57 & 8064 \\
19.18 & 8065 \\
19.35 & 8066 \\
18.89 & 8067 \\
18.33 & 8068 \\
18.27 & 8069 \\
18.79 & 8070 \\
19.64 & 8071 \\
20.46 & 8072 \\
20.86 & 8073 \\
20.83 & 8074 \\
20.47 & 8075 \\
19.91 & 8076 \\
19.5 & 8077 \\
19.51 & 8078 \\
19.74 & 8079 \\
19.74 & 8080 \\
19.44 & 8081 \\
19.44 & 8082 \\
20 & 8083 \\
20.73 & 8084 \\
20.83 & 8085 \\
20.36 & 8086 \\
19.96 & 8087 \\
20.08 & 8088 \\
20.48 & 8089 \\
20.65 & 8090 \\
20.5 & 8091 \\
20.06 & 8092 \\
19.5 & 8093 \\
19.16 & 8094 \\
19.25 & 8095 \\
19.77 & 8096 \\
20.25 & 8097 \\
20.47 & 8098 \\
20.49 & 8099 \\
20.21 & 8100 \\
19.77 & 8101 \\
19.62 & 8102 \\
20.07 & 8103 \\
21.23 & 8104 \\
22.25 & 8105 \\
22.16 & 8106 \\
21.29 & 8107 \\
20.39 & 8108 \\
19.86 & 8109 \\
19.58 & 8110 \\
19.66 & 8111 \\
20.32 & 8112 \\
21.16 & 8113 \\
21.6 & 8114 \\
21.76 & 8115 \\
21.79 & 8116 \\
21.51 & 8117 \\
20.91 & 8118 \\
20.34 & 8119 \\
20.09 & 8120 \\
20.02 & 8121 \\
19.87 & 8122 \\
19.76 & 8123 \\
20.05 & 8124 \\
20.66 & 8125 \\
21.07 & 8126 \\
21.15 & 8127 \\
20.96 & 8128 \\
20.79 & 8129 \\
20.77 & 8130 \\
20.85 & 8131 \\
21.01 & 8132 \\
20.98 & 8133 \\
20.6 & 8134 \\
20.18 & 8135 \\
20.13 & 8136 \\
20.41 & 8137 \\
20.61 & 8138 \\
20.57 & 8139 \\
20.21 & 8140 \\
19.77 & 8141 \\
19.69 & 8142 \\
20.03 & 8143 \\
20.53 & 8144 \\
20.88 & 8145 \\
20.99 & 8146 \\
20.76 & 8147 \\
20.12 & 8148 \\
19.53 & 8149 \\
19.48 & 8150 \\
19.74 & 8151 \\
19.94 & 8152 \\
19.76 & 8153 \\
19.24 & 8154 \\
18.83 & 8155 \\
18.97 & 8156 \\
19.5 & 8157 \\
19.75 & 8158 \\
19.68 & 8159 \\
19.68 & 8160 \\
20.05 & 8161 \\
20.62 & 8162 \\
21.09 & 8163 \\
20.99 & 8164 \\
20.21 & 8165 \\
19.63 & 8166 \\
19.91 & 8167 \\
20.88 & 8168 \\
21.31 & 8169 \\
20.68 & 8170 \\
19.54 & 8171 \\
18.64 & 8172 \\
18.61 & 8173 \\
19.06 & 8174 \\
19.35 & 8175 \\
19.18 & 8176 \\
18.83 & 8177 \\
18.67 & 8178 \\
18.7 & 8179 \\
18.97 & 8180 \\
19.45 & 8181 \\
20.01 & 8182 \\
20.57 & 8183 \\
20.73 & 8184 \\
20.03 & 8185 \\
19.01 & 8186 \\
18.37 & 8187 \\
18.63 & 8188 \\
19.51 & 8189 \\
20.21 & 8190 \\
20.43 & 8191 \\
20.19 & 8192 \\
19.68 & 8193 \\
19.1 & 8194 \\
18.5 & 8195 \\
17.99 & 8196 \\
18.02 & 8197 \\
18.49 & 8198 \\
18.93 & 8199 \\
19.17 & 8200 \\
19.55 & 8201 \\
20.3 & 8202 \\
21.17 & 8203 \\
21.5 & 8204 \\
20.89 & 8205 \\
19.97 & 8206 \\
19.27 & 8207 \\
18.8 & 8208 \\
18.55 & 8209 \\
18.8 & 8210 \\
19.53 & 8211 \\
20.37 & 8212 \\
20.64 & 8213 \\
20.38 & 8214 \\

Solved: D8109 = -3.1 AA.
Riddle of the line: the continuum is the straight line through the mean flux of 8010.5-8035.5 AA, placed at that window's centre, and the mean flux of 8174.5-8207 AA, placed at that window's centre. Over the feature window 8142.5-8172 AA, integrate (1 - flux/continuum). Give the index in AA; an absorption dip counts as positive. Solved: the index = -0.9 AA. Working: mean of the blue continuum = 19.4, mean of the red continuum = 19.5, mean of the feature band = 20.1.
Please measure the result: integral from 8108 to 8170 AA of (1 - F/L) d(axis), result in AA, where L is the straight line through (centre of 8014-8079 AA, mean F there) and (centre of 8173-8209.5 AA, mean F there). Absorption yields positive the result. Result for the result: -2.8 AA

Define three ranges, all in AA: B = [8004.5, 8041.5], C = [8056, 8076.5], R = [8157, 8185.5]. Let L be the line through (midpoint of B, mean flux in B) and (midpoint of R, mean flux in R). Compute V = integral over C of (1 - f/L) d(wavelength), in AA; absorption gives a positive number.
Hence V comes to 0.1 AA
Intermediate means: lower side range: 19.4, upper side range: 19.8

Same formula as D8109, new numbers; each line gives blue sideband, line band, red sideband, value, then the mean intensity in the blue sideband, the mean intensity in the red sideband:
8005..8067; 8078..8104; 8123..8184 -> -0.4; 19.5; 20.1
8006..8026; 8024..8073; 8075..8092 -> 0.7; 19.5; 20.1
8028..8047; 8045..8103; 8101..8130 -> 1.2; 19.6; 20.7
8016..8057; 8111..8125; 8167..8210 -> -0.8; 19.5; 19.5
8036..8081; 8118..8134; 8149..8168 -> -0.7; 19.6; 19.9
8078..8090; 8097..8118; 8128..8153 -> -0.6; 20.1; 20.4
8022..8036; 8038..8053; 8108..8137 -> -0.2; 19.4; 20.6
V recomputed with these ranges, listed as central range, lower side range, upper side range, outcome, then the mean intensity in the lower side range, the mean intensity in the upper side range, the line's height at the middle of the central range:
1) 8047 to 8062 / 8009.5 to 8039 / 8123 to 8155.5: 0.14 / 19.4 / 20.3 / 19.6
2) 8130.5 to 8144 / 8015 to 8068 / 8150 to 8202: -0.60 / 19.5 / 19.5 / 19.5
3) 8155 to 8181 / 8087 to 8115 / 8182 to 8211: 0.13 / 20.4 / 19.5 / 19.8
